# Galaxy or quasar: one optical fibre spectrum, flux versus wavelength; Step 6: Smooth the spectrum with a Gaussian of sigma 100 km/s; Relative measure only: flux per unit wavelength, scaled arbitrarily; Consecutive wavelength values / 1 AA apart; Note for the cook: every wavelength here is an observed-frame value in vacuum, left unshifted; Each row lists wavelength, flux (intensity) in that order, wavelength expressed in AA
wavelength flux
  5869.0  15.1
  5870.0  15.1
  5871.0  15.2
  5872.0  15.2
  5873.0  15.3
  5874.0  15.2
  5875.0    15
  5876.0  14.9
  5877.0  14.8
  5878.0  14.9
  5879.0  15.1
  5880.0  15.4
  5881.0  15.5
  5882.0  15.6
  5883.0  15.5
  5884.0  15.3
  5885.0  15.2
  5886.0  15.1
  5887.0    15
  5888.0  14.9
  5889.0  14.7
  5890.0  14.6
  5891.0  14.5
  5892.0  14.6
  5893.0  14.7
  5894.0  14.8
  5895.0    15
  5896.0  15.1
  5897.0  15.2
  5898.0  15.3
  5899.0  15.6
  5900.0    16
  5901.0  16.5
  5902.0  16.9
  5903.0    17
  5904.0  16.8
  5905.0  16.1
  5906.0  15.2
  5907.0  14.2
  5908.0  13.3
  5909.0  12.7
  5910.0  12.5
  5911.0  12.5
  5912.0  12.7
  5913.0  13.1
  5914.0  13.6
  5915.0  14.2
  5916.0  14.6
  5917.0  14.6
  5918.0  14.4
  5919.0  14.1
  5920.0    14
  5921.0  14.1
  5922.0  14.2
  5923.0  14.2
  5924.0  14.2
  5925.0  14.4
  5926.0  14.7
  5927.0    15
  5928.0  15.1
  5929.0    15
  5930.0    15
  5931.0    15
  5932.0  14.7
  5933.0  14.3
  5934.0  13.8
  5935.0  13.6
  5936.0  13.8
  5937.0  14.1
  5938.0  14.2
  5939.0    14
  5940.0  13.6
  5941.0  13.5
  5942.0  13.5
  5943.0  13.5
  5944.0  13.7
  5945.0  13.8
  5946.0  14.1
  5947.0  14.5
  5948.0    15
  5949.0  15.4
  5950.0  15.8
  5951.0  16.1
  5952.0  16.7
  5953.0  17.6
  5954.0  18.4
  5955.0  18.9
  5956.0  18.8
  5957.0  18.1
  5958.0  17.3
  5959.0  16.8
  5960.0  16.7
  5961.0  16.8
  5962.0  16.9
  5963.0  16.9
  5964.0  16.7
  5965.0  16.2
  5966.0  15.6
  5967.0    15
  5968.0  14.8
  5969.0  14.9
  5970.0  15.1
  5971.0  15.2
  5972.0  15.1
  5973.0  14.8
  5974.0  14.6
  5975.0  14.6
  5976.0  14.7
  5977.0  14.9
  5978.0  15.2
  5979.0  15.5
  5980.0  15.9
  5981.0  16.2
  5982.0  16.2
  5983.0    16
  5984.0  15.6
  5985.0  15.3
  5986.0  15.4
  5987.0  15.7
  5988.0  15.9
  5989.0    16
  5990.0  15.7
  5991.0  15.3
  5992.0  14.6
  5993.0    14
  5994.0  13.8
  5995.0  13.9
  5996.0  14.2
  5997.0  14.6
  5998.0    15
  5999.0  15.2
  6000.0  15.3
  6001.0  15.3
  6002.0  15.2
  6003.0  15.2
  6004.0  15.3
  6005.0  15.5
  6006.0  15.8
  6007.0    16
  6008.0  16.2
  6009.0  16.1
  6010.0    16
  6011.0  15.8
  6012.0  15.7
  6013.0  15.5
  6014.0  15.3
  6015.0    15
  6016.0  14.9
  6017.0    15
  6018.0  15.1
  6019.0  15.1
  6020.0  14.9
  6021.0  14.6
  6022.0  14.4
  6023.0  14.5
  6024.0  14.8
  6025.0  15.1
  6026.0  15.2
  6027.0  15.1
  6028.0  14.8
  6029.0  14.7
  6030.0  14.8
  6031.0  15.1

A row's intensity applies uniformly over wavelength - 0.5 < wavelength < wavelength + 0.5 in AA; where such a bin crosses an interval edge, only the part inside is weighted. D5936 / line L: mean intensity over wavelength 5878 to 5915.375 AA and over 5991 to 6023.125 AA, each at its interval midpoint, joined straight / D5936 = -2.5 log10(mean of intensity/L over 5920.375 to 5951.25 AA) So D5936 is 0.04 mag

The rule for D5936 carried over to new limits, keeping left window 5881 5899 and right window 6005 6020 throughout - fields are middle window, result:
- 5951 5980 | -0.058 mag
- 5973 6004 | 0.018 mag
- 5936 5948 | 0.099 mag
